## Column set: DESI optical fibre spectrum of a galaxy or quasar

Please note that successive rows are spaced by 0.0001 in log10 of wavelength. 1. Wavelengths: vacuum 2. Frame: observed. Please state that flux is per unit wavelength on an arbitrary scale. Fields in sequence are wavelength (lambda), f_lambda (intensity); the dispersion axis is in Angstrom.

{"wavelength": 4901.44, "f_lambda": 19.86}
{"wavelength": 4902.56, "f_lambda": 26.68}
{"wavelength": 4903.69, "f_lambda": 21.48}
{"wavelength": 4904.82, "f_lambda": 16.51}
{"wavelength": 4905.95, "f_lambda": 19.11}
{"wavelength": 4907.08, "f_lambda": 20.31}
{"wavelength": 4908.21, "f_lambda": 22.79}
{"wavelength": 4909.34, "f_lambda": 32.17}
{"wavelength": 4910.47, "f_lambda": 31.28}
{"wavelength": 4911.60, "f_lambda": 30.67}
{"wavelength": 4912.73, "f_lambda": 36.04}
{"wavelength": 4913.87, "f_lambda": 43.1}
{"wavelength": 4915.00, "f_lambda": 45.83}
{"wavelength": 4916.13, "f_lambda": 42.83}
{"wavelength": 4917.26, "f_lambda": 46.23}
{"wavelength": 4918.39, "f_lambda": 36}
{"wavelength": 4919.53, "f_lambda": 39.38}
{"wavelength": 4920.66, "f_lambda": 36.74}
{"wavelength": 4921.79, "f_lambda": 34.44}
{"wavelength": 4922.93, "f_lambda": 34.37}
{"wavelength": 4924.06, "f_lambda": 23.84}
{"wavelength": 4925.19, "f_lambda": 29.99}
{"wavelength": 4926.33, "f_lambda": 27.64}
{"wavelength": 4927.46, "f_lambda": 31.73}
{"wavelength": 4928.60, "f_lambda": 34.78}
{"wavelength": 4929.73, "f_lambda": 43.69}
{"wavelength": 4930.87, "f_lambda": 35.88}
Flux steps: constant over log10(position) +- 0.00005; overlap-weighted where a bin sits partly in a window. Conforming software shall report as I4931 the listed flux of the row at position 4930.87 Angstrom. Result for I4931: 35.88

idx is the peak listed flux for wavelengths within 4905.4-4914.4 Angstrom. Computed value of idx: 43.1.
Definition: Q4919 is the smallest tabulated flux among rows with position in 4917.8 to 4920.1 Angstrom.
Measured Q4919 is 36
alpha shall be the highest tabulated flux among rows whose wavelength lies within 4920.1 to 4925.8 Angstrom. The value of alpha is 36.74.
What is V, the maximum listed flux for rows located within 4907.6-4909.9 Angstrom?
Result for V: 32.17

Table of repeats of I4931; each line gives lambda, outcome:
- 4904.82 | 16.51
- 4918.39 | 36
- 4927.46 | 31.73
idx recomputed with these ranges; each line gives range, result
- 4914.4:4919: 46.23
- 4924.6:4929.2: 34.78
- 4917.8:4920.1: 39.38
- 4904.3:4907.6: 20.31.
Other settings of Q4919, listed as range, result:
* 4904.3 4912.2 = 16.51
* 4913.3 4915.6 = 43.1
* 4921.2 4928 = 23.84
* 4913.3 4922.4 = 34.44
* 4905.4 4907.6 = 19.11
